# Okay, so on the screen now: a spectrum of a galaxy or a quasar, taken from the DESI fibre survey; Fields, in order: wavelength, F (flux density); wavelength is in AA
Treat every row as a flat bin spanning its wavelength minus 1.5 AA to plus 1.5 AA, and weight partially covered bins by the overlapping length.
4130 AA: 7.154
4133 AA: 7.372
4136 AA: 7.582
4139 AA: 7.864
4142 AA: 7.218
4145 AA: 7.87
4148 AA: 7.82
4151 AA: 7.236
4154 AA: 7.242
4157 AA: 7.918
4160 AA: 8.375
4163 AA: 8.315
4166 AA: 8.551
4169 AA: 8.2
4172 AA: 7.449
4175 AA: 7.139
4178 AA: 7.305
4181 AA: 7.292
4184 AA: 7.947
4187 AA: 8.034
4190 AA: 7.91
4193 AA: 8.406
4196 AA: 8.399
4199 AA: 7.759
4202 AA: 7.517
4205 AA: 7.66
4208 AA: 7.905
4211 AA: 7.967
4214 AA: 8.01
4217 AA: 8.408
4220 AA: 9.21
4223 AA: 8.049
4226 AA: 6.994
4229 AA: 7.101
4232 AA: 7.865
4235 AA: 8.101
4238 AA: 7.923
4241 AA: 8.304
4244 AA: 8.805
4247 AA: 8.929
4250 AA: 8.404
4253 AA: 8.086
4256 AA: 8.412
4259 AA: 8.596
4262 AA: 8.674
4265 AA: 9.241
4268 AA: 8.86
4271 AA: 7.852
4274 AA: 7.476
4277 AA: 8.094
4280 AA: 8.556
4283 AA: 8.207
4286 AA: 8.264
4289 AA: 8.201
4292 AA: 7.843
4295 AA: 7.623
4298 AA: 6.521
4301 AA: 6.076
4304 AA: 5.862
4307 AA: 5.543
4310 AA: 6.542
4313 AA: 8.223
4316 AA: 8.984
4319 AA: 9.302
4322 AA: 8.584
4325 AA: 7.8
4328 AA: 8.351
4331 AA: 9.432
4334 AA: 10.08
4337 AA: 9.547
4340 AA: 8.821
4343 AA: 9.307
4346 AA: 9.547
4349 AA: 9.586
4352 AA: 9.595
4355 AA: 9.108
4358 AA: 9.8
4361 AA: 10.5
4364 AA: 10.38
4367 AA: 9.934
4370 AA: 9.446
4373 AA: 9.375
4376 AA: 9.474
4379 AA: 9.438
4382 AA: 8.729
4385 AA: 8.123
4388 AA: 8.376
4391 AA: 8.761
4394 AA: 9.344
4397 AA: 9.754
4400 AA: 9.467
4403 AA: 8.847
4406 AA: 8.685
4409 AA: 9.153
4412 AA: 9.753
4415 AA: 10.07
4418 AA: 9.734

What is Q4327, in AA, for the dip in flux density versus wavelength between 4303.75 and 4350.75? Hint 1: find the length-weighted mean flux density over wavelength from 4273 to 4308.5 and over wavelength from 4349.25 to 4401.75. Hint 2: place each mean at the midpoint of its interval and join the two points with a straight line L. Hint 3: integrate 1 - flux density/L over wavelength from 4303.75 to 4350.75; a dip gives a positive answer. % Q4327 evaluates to -1.64 AA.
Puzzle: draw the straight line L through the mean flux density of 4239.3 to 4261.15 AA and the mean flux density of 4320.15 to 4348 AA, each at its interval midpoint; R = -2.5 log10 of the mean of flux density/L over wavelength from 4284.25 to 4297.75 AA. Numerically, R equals 0.12 mag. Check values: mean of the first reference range 8.5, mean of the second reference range 9.06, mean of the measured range 7.85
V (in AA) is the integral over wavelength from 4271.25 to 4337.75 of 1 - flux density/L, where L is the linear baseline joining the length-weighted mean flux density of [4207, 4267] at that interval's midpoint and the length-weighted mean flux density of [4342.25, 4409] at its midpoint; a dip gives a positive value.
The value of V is 6.43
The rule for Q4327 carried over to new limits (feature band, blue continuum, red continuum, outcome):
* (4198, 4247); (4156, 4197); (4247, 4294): 0.8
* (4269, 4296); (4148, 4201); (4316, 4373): 2.4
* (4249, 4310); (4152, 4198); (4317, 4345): 6.1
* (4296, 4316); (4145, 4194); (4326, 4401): 5.0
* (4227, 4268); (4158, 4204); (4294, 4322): -4.3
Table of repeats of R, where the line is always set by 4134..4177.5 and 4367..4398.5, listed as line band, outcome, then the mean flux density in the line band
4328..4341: -0.06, 9.37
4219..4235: 0.05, 7.83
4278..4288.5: 0.03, 8.32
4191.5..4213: 0.01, 7.95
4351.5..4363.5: -0.10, 9.82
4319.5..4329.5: 0.05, 8.35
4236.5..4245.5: -0.01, 8.34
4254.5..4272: -0.03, 8.63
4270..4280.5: 0.07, 7.95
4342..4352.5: -0.07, 9.51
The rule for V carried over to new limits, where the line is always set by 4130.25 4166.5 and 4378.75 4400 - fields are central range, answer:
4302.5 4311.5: 2.7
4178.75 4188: 0.2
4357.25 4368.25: -1.7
